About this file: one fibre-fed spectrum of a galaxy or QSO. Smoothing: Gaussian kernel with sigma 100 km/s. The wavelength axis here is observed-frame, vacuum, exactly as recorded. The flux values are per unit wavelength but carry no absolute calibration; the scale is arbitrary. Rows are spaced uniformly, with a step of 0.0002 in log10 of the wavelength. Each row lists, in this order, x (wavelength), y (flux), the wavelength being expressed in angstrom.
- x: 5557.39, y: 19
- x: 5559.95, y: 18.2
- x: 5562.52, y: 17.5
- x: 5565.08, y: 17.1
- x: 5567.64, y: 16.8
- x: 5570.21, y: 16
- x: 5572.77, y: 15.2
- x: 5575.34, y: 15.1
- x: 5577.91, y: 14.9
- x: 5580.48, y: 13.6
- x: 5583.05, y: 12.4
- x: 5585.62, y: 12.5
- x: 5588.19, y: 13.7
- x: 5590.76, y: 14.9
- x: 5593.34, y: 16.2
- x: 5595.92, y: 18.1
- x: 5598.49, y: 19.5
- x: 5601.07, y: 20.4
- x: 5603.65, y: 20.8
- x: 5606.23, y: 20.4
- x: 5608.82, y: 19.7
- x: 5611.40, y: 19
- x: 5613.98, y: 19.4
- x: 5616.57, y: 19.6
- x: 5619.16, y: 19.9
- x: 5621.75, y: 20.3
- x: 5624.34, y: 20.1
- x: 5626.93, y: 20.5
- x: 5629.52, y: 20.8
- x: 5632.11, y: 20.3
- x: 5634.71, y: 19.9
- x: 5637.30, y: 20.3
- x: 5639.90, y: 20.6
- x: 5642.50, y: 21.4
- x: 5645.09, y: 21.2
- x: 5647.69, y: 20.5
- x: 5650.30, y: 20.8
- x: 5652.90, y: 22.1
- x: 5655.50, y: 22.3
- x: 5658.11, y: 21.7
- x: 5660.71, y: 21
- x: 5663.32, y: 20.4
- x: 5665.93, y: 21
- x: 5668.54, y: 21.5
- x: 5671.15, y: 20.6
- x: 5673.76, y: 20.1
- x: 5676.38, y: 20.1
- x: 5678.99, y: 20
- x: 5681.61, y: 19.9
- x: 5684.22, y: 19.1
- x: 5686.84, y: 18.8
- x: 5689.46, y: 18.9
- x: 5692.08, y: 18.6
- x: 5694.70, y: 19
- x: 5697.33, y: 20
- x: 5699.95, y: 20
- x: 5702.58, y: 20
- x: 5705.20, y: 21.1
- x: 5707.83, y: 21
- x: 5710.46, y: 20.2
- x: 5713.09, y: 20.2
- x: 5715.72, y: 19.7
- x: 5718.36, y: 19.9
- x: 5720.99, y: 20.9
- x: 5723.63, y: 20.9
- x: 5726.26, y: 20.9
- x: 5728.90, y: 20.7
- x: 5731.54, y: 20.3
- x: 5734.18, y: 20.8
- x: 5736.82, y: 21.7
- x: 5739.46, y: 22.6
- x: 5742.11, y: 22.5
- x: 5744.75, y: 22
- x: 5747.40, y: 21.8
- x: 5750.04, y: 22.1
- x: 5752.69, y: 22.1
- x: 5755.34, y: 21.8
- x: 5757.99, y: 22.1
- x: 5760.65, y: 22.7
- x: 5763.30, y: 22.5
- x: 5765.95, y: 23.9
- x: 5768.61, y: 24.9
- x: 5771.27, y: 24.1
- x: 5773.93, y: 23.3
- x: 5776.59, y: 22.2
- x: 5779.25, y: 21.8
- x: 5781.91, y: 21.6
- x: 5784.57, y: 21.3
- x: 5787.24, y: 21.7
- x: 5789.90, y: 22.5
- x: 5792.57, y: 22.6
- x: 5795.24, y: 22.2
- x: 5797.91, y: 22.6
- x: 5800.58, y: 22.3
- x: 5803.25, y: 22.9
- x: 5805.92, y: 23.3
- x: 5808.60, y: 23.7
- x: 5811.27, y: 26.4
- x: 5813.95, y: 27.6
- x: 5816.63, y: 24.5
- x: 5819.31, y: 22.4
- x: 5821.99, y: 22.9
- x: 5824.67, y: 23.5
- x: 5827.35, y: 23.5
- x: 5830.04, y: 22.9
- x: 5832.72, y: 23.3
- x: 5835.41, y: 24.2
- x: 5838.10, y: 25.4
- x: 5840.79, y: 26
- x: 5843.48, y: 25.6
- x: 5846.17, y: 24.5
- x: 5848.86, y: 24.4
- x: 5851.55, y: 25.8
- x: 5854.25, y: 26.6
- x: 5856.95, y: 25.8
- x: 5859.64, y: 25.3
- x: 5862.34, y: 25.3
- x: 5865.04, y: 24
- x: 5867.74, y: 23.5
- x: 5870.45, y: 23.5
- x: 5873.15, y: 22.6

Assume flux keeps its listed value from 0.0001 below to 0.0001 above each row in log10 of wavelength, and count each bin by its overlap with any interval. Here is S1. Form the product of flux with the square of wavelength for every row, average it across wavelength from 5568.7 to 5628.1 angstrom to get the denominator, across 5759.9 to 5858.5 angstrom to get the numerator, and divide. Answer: 1.46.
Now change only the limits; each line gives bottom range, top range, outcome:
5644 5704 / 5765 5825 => 1.19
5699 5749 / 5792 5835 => 1.16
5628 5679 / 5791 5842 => 1.21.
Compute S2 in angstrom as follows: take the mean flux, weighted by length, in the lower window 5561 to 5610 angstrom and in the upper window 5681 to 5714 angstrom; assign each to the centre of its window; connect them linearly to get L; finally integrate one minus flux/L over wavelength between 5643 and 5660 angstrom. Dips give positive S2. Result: -2.74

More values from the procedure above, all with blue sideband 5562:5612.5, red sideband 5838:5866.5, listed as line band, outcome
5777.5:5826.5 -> 1.2 angstrom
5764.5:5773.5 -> -0.6 angstrom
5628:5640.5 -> -1.5 angstrom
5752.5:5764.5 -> 0.0 angstrom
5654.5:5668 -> -1.5 angstrom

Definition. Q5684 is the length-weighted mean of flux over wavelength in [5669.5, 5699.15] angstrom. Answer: 19.6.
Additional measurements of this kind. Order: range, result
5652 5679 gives 21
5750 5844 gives 23.3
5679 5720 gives 19.8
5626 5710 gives 20.4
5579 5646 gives 18.7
